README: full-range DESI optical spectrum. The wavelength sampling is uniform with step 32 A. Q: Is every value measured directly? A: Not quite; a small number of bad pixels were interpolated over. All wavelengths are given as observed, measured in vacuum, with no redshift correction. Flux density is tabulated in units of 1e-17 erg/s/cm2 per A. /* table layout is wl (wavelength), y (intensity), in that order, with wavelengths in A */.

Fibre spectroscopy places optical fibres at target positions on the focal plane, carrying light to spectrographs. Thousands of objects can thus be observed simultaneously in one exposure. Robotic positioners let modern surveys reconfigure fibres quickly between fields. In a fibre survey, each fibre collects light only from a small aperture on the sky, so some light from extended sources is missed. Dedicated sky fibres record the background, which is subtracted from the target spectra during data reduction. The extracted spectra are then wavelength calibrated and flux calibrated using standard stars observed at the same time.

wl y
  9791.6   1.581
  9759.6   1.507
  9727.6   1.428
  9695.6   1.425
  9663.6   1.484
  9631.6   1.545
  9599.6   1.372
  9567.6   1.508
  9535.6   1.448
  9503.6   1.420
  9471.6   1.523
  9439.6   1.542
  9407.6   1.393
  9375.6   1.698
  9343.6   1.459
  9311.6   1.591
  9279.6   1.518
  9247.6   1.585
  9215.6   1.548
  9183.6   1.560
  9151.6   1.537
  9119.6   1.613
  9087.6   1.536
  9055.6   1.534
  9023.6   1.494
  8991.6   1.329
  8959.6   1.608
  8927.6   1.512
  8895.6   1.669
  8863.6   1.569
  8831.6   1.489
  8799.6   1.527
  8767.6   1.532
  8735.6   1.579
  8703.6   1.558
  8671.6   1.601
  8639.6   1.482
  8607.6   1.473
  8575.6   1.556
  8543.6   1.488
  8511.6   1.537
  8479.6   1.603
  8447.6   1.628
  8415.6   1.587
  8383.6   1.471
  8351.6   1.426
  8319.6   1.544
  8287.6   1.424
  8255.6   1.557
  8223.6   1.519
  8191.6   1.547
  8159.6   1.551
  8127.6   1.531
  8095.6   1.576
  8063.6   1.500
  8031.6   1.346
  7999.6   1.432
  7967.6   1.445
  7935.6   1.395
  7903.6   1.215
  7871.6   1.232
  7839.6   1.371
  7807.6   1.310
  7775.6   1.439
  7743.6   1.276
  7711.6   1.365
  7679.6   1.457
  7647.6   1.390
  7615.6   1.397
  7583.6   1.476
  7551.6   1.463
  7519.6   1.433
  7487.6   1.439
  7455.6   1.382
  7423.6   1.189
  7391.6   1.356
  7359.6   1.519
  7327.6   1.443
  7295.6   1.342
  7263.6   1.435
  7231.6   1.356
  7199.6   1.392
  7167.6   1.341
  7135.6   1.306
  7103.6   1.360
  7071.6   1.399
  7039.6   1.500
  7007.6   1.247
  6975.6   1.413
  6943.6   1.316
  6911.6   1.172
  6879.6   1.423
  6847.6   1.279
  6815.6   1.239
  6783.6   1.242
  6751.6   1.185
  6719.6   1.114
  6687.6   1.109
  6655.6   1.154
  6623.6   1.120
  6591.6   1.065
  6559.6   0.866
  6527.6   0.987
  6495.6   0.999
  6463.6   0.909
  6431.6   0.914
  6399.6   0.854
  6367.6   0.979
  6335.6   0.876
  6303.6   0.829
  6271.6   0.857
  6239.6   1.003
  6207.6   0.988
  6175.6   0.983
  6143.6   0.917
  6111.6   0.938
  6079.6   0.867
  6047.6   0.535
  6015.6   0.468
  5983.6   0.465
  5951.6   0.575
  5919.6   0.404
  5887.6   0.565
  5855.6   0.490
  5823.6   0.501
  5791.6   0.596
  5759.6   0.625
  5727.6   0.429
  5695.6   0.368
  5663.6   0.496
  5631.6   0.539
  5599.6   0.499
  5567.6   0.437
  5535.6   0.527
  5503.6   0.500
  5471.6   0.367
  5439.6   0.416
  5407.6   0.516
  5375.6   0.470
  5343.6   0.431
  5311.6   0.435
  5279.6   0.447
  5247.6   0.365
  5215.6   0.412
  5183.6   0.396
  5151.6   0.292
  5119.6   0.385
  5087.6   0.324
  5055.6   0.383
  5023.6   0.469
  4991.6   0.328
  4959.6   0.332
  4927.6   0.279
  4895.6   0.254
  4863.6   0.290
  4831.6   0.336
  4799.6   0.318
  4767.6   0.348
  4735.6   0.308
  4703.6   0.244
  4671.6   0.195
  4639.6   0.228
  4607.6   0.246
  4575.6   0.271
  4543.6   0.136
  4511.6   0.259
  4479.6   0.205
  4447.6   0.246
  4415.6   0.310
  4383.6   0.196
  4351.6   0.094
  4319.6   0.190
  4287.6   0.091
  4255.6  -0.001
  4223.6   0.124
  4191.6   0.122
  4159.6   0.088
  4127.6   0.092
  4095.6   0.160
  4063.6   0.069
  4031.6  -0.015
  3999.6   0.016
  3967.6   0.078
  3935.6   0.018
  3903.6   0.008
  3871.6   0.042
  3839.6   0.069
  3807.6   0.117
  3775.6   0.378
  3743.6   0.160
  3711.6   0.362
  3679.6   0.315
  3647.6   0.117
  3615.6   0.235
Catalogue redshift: 0.525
